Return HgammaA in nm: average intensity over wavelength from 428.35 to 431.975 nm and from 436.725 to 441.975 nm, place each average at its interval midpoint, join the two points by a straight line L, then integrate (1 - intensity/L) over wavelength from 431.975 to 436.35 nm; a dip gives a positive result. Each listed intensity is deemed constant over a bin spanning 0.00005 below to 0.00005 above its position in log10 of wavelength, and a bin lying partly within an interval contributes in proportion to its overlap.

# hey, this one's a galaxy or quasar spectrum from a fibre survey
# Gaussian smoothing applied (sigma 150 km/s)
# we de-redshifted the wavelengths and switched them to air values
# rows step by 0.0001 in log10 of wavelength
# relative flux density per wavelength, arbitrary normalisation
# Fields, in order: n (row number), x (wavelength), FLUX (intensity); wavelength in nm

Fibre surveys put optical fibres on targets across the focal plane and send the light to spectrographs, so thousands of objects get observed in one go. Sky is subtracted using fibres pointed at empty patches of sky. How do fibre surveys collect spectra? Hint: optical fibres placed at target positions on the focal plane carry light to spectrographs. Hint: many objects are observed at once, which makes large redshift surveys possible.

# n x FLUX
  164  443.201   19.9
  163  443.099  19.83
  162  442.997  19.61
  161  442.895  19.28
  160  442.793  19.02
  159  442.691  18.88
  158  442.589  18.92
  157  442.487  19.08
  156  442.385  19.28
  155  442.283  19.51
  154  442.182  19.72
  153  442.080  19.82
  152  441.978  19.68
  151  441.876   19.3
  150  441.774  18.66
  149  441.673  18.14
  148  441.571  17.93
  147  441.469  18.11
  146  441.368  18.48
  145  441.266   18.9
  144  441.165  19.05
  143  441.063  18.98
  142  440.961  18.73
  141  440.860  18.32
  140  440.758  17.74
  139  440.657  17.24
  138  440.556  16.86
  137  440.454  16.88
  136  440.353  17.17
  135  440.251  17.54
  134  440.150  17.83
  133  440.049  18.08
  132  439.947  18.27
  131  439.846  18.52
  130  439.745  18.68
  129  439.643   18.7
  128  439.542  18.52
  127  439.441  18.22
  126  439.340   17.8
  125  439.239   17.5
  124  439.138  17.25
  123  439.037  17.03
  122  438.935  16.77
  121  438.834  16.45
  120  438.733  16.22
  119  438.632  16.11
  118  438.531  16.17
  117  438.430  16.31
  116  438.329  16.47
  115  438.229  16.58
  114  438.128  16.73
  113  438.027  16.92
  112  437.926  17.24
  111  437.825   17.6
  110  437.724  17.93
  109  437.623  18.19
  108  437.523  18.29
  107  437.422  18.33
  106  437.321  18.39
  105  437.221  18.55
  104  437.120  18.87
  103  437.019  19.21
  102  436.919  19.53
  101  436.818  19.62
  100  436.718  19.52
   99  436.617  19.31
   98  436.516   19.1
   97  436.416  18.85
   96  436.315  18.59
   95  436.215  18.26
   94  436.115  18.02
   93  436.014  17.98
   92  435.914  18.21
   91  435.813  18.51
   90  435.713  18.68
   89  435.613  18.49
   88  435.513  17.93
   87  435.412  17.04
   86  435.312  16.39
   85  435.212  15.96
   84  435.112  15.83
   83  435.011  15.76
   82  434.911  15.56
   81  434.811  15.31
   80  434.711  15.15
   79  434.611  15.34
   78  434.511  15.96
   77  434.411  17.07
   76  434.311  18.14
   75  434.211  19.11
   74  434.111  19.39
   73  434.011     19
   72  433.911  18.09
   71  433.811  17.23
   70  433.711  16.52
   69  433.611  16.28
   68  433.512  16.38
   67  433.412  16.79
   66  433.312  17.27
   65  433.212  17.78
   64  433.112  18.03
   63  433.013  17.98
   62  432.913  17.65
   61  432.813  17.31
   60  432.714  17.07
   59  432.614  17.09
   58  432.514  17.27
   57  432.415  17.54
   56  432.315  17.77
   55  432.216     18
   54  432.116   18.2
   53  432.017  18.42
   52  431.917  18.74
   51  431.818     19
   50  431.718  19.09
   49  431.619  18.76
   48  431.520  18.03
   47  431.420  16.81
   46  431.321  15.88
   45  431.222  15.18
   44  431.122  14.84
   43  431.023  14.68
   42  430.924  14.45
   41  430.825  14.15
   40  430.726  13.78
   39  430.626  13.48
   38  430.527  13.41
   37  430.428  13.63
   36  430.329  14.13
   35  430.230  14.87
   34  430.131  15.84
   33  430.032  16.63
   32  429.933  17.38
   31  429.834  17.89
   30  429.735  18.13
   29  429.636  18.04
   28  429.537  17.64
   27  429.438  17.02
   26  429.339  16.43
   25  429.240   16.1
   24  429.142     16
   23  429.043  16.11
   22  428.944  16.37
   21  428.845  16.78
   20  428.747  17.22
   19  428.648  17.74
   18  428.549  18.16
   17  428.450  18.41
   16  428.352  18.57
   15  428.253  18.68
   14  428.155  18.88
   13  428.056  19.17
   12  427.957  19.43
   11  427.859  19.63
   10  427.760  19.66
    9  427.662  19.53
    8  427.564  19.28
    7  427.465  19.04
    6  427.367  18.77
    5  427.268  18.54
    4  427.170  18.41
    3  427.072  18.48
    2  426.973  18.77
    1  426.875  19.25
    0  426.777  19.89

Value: -0.07 nm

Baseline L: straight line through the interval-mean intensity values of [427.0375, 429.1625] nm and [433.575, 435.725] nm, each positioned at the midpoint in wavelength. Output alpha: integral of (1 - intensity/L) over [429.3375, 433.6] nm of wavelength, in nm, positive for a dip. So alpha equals 0.22 nm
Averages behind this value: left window 18.3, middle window 16.7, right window 17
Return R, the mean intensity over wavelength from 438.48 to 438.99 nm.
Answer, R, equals 16.3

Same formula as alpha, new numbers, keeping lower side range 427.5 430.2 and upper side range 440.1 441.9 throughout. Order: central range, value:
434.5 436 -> 0.102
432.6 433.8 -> 0.048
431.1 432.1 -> 0.016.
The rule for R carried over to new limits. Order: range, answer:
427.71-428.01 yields 19.6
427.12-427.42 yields 18.6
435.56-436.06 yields 18.4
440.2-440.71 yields 17.2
